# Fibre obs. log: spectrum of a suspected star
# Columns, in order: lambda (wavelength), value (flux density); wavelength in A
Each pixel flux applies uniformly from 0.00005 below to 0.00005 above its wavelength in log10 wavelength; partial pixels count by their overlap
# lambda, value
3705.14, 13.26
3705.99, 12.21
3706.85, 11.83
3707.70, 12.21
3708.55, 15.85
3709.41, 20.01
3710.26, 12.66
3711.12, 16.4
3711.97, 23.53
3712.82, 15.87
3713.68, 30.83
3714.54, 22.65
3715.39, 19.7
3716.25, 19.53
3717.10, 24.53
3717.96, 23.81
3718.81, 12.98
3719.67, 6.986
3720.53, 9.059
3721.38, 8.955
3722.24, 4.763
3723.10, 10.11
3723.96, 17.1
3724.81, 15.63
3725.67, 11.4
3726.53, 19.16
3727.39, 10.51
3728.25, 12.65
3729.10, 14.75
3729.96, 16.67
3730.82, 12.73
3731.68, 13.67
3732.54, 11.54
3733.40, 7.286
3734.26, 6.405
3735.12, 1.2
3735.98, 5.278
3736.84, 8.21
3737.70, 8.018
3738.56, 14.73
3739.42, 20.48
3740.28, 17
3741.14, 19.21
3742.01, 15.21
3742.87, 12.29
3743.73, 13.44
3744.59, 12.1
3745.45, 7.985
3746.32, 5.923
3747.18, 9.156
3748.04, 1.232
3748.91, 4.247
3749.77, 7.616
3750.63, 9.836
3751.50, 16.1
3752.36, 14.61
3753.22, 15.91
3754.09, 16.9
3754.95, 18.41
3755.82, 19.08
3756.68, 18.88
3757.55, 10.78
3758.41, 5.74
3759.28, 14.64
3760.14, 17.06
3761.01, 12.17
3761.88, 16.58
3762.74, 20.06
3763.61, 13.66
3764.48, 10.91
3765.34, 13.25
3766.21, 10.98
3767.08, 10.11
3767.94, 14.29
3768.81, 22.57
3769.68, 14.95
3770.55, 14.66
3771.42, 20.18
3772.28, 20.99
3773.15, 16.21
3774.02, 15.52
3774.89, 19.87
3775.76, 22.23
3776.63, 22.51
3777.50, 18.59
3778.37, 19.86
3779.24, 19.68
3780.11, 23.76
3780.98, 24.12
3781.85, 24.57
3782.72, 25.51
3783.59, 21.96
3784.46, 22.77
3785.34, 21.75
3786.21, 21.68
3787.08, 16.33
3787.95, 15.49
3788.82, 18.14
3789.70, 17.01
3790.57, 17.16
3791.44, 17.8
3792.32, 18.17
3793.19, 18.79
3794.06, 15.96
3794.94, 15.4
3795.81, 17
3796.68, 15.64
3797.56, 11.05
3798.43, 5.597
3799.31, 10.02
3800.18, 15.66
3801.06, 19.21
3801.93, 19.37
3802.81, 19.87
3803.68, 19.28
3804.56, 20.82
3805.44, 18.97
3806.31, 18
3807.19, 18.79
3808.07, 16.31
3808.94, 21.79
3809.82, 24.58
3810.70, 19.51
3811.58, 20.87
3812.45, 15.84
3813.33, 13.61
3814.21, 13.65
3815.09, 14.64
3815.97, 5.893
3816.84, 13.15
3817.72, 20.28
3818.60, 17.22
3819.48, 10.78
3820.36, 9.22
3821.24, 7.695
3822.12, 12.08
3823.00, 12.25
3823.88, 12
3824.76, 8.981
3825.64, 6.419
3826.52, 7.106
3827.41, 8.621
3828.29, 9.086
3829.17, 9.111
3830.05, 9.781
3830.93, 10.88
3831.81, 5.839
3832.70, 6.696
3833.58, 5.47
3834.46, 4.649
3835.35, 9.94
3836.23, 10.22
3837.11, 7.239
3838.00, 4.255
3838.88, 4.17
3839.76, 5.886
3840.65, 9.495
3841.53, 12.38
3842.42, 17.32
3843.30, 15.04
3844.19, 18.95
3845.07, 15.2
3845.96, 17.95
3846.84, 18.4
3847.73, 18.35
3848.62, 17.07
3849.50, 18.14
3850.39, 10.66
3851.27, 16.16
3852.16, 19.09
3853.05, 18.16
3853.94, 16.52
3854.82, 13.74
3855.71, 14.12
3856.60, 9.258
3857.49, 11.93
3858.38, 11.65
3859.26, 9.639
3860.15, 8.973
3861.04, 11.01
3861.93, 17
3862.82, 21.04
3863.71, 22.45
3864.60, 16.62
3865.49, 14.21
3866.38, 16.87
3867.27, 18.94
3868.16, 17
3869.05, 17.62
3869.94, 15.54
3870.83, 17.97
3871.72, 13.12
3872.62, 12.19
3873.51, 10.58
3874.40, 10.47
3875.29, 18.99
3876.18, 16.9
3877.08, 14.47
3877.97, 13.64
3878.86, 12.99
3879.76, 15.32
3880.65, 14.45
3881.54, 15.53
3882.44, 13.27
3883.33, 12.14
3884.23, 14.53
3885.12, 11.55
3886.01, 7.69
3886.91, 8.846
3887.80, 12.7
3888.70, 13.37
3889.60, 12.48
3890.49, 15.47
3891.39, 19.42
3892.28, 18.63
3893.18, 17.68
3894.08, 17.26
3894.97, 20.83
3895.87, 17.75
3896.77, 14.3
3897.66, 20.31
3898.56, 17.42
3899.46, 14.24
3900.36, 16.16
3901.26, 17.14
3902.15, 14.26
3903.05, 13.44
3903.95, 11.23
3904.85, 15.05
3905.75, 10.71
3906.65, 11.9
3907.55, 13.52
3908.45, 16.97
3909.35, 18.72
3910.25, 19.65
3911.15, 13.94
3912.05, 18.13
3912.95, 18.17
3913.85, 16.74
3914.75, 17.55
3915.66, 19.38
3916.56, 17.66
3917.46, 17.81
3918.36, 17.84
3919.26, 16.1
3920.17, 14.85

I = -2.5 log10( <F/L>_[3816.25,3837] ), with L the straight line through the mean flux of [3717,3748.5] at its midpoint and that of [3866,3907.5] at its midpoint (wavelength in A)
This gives 0.36 mag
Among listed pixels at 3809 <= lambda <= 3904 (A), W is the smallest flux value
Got 4.17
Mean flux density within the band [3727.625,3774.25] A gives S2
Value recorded 13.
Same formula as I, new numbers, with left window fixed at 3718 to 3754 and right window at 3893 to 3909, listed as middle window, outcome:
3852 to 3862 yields 0.10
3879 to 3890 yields 0.19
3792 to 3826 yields -0.15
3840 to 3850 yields -0.13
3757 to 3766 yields -0.12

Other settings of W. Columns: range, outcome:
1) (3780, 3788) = 15.49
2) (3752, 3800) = 5.597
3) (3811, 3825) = 5.893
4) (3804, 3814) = 13.61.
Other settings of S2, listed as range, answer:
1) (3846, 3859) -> 15.2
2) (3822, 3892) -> 13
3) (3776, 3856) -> 15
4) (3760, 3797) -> 18.1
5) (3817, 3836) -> 9.77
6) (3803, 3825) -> 15.6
